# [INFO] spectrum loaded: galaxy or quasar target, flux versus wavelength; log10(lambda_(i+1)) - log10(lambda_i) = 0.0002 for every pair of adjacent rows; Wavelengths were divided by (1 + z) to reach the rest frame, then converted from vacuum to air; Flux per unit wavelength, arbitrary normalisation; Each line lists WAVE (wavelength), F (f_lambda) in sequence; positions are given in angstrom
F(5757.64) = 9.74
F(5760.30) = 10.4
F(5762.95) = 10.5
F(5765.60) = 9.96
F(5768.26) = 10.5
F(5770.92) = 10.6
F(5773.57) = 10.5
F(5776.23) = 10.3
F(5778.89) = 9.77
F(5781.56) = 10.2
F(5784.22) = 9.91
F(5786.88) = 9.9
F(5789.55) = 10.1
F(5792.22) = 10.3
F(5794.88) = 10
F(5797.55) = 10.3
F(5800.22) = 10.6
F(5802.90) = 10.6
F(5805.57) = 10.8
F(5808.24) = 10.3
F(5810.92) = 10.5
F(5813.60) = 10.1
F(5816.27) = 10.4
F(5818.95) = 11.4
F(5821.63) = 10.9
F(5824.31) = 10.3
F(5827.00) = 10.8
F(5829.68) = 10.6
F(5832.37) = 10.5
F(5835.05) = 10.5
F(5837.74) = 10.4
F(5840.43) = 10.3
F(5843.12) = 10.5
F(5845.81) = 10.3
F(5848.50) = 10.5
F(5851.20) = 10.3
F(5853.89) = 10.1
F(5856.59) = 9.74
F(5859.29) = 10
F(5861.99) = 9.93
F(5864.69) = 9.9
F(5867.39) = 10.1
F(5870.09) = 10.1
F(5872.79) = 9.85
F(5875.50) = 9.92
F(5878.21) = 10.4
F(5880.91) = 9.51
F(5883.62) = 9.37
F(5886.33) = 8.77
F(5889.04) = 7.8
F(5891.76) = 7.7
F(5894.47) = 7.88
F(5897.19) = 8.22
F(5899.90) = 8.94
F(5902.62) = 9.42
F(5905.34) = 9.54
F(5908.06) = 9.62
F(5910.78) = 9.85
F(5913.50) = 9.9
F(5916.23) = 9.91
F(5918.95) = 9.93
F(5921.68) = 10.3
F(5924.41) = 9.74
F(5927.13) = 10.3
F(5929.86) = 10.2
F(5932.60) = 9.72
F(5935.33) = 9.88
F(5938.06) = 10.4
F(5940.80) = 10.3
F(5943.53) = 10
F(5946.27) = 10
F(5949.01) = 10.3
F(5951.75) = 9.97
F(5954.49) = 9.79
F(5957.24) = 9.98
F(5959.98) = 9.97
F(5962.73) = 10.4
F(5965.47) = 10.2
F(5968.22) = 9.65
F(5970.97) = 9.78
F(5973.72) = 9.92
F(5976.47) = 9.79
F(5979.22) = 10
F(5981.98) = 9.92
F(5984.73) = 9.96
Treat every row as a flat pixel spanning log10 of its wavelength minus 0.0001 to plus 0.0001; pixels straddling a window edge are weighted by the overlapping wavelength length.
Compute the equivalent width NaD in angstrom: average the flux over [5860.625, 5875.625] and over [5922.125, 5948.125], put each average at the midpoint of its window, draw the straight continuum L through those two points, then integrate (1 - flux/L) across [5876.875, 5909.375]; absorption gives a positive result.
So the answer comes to 3.5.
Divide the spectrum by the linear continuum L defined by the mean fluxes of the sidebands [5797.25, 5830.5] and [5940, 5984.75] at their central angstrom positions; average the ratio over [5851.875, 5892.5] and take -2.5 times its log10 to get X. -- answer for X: 0.08 mag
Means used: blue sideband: 10.6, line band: 9.59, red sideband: 9.99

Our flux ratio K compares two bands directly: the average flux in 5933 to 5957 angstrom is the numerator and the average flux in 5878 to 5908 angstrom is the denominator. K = 1.14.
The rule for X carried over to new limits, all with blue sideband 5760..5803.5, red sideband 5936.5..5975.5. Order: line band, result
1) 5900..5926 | 0.04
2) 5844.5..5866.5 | 0.01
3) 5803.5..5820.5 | -0.04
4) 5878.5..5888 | 0.09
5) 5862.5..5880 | 0.01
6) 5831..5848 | -0.03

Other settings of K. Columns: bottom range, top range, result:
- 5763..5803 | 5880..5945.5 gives 0.93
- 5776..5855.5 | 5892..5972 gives 0.94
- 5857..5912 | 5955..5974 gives 1.07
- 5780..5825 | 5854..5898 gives 0.90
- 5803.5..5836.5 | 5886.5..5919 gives 0.85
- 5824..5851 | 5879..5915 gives 0.86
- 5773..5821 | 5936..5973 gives 0.97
